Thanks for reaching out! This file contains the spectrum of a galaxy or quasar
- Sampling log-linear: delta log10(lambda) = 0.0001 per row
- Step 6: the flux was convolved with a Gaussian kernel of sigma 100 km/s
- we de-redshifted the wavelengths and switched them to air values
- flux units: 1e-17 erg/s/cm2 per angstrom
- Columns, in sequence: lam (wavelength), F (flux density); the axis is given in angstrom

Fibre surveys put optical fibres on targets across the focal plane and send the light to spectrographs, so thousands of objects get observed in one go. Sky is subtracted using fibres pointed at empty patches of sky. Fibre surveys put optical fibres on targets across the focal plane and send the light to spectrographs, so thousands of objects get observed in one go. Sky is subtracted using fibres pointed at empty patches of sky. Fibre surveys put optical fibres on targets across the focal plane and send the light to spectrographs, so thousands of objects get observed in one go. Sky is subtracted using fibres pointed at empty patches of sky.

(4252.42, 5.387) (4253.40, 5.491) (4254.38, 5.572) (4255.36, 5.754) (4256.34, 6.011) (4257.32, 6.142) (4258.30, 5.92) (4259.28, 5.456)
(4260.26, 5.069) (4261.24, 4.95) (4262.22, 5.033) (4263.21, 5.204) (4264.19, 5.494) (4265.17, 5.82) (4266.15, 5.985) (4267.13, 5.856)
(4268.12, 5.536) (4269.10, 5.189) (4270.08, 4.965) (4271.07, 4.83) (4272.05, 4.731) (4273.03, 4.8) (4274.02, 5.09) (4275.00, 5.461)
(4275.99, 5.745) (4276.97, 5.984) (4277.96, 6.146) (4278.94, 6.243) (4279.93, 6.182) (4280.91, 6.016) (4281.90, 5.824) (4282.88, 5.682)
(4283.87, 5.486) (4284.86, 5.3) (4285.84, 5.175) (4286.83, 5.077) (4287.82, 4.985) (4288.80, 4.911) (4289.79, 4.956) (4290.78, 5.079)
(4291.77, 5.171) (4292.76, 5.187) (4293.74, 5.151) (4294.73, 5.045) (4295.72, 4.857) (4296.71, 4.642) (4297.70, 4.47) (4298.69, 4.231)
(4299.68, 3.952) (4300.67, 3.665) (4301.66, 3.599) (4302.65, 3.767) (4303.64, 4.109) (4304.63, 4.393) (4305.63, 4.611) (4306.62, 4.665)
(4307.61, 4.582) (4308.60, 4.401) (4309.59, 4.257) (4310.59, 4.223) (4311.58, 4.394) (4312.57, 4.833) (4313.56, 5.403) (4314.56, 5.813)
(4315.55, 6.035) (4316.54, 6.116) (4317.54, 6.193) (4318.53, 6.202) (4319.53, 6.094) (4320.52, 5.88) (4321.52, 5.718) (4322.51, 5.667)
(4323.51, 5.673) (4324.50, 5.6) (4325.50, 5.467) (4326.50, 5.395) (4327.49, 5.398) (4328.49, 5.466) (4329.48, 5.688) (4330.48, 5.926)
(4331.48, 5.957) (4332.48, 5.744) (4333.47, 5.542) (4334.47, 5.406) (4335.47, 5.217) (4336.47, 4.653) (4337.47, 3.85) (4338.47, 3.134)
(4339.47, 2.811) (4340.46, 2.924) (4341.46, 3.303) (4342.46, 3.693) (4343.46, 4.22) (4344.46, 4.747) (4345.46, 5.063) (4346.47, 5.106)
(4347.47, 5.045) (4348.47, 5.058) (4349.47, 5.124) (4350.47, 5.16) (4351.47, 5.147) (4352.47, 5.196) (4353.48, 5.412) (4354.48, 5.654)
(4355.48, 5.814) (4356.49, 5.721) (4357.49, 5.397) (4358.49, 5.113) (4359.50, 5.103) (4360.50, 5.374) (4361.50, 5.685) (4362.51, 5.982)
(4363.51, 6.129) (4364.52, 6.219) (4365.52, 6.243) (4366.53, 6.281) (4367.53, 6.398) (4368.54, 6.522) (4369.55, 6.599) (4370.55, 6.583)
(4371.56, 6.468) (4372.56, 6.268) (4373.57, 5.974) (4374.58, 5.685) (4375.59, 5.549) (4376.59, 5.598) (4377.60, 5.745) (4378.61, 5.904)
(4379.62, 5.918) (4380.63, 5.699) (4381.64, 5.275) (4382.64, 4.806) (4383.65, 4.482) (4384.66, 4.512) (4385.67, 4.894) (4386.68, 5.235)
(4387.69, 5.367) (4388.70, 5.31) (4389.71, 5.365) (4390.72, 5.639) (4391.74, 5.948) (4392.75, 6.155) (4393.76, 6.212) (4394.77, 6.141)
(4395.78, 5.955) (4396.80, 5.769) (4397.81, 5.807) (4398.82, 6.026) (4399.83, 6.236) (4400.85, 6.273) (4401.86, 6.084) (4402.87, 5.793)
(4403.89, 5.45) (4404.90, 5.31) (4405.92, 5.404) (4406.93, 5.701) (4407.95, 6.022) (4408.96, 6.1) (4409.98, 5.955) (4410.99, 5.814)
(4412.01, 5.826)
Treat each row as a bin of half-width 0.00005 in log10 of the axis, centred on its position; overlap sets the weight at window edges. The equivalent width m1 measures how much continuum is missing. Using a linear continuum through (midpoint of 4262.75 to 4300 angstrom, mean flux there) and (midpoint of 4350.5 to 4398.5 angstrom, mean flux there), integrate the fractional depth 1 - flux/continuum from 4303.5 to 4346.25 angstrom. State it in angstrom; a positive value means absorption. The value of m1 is 3.75 angstrom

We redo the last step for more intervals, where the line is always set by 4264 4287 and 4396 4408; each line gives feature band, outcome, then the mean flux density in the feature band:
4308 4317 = 0.9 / 5.05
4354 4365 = 0.1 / 5.65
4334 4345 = 3.3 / 4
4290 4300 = 1.4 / 4.8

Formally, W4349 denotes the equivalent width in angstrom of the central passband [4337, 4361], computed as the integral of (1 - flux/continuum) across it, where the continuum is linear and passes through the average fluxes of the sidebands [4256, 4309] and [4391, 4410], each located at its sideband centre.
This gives 3.68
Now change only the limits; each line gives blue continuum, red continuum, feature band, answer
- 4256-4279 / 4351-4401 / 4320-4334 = -0.1 angstrom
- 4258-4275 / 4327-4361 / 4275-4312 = 1.7 angstrom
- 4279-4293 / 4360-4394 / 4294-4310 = 3.3 angstrom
